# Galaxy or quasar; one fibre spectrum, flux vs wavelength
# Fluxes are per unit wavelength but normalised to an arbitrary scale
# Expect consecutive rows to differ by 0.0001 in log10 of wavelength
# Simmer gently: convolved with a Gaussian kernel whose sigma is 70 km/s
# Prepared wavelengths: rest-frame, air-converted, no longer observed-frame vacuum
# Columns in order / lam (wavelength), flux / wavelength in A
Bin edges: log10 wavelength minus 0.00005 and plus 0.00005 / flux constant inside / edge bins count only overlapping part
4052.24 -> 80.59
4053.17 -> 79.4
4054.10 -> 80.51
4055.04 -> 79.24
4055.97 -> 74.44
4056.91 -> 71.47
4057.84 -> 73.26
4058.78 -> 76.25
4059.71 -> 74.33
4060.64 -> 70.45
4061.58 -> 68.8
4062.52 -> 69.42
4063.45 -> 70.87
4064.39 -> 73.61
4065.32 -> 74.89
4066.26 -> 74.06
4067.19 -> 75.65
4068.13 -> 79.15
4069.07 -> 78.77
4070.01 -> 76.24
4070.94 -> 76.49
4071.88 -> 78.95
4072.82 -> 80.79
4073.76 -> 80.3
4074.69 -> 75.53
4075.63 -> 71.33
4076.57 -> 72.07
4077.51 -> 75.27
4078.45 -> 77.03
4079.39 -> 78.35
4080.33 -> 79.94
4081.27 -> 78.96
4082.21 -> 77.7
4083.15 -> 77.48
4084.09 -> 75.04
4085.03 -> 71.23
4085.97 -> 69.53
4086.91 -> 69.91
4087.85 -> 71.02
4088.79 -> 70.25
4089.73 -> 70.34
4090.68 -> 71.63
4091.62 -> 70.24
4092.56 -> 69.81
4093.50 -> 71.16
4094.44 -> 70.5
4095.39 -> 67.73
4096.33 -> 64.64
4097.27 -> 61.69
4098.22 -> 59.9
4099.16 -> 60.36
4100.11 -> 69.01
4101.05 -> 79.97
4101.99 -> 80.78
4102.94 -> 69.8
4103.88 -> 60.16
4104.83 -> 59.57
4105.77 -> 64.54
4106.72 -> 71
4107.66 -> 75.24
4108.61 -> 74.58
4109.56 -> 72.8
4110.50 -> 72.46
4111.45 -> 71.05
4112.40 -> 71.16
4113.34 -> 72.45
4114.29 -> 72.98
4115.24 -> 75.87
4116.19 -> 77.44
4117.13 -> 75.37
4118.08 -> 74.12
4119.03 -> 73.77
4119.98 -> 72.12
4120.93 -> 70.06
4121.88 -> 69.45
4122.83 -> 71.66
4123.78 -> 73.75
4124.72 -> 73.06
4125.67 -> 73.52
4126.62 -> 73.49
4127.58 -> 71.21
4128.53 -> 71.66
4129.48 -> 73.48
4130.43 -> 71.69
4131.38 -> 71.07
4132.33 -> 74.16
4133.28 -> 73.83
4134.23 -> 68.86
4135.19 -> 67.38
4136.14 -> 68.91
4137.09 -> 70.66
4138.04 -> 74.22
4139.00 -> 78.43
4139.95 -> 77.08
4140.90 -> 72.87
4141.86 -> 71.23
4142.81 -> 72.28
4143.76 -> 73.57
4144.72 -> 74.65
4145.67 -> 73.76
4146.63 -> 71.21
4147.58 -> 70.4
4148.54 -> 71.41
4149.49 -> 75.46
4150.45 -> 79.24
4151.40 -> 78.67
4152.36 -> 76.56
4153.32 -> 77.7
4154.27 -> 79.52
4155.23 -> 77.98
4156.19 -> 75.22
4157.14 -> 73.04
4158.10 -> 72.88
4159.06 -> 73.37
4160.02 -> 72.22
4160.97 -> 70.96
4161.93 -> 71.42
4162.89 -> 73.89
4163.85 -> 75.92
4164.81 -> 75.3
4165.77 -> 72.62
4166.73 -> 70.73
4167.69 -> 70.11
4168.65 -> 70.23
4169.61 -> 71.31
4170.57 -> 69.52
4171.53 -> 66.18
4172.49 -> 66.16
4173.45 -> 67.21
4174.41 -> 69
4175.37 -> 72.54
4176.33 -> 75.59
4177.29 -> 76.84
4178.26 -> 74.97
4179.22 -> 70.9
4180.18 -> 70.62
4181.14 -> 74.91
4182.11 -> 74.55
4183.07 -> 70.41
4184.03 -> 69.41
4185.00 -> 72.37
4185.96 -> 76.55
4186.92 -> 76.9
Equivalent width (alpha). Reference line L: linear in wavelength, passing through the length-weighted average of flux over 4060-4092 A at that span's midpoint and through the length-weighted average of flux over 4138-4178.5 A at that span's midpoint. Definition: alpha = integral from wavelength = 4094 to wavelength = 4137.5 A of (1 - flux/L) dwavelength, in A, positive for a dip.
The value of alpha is 1.8 A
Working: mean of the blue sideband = 74.5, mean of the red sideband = 73.3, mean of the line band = 70.8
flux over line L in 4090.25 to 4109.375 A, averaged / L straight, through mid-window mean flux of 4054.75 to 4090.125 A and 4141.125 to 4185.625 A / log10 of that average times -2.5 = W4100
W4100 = 0.08 mag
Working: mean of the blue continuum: 74.7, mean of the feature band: 68.7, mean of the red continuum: 72.9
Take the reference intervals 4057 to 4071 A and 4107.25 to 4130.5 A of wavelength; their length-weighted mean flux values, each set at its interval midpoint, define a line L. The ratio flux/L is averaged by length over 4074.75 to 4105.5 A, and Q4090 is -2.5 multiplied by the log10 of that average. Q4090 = 0.038 mag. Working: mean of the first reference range 74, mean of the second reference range 73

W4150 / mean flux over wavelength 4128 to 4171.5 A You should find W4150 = 73.2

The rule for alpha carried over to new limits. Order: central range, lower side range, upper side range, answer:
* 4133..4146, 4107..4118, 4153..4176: 0.06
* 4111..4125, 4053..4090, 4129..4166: 0.23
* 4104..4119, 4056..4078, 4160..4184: 0.33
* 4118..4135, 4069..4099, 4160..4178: 0.01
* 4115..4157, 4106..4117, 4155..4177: -0.55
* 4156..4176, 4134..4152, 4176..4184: 0.52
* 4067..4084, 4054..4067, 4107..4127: -0.87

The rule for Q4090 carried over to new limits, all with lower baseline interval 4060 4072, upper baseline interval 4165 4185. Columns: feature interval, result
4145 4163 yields -0.039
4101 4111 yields 0.039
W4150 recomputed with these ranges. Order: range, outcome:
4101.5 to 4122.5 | 71.7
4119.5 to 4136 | 71.7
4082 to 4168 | 72.2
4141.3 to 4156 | 74.9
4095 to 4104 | 67.7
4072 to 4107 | 71.5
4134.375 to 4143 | 72.4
